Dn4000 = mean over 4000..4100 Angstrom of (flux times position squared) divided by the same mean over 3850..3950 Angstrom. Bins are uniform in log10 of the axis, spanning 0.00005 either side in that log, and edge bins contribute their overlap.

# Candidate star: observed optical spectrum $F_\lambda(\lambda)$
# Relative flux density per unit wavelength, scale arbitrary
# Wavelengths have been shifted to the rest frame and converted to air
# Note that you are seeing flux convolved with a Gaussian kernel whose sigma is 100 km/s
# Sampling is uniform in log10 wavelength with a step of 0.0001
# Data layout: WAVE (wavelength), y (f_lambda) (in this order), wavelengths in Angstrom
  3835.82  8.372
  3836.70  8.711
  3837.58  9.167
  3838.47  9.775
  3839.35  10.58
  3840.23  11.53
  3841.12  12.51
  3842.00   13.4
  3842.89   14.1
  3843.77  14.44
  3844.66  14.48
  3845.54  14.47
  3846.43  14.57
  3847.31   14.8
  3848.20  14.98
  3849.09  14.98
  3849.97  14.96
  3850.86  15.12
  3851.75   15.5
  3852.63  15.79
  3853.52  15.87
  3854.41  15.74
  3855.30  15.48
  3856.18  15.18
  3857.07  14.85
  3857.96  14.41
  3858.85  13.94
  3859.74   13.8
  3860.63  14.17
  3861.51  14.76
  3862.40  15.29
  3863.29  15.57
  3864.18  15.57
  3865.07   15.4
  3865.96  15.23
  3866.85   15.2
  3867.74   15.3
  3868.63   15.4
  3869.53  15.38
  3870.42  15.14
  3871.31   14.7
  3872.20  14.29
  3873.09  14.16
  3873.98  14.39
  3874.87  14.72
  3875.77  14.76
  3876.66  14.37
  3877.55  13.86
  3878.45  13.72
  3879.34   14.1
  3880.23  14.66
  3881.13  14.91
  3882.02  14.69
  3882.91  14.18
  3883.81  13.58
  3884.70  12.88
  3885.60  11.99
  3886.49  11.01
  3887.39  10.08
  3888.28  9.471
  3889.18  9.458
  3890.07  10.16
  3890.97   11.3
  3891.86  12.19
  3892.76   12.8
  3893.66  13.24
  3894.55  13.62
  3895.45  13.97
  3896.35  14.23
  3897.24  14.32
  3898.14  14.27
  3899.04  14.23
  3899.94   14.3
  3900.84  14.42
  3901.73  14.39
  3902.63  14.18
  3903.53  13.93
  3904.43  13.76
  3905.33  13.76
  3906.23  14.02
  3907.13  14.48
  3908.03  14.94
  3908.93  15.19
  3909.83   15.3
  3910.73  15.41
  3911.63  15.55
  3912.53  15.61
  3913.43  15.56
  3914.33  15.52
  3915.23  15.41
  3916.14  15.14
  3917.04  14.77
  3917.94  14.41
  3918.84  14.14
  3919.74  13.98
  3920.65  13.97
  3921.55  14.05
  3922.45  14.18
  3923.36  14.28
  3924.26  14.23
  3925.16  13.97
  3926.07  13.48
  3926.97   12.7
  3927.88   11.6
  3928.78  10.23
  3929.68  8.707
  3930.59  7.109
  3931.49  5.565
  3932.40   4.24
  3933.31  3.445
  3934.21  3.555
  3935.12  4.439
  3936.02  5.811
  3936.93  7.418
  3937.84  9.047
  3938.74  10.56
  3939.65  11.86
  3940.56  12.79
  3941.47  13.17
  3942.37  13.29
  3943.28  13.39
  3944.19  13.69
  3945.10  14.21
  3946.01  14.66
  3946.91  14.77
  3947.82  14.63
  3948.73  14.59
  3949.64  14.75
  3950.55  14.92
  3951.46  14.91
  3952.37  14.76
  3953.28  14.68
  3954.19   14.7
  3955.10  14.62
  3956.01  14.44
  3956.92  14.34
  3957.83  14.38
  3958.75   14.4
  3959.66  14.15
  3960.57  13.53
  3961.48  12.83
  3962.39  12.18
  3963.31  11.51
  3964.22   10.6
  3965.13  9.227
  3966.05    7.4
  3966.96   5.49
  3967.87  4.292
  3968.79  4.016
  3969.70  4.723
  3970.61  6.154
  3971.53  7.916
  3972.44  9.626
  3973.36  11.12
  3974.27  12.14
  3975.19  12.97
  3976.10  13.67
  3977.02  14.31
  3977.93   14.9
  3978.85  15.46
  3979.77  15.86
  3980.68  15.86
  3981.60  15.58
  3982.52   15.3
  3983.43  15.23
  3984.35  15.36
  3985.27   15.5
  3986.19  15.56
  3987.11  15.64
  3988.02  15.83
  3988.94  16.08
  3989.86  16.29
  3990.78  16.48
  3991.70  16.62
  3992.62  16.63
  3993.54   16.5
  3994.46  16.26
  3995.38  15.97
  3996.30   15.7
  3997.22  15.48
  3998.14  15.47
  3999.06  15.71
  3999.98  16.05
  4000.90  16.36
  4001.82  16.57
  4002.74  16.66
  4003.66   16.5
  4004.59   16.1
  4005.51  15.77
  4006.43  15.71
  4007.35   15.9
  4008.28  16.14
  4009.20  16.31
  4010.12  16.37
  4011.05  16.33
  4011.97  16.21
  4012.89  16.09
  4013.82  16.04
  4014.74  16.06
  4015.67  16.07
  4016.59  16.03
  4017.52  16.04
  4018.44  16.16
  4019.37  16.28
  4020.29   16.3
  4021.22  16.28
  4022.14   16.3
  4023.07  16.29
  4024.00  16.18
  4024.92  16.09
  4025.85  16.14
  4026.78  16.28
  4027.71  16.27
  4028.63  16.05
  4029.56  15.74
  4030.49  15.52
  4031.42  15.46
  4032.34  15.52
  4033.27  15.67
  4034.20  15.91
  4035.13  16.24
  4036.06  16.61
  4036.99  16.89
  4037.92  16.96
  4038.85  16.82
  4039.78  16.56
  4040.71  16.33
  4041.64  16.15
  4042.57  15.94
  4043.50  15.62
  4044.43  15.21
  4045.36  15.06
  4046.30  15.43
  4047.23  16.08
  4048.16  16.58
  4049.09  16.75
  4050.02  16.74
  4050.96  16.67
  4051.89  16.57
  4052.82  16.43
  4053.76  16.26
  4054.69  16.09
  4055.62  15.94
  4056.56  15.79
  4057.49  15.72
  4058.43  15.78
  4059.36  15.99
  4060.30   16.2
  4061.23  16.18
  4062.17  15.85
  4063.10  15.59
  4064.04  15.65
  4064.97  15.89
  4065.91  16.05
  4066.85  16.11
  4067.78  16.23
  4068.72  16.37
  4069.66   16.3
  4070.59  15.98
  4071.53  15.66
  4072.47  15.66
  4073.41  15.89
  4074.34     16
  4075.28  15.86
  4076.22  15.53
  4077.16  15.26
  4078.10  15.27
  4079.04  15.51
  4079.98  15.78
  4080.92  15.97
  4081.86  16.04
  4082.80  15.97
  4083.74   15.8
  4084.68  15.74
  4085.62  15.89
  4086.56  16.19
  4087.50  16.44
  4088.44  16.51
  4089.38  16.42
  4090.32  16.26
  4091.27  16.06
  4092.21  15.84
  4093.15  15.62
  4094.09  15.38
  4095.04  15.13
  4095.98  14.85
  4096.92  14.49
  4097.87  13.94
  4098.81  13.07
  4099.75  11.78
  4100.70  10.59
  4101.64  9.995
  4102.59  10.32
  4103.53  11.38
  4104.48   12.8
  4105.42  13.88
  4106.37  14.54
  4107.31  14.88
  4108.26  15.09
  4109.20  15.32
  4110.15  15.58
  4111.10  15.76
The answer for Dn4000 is 1.29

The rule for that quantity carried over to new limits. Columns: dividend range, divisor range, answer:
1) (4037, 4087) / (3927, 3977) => 1.55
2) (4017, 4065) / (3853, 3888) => 1.22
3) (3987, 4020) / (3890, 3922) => 1.19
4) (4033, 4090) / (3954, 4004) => 1.23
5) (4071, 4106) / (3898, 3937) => 1.29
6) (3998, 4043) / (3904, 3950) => 1.36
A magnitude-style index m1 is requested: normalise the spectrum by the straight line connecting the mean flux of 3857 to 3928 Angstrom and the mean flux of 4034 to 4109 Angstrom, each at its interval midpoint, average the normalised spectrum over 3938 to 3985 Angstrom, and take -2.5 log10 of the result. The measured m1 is 0.16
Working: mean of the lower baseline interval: 14.1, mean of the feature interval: 12.6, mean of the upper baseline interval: 15.5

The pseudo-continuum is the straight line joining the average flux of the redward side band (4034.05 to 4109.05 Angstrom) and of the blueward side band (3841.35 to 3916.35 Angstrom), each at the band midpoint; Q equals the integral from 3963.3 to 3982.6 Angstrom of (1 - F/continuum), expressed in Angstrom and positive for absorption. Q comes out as 5.4 Angstrom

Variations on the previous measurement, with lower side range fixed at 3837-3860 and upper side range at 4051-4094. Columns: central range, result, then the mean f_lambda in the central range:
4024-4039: -0.5 Angstrom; 16.1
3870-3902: 2.1 Angstrom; 13.4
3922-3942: 6.9 Angstrom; 9.67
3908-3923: -0.3 Angstrom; 14.9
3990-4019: -1.5 Angstrom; 16.1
